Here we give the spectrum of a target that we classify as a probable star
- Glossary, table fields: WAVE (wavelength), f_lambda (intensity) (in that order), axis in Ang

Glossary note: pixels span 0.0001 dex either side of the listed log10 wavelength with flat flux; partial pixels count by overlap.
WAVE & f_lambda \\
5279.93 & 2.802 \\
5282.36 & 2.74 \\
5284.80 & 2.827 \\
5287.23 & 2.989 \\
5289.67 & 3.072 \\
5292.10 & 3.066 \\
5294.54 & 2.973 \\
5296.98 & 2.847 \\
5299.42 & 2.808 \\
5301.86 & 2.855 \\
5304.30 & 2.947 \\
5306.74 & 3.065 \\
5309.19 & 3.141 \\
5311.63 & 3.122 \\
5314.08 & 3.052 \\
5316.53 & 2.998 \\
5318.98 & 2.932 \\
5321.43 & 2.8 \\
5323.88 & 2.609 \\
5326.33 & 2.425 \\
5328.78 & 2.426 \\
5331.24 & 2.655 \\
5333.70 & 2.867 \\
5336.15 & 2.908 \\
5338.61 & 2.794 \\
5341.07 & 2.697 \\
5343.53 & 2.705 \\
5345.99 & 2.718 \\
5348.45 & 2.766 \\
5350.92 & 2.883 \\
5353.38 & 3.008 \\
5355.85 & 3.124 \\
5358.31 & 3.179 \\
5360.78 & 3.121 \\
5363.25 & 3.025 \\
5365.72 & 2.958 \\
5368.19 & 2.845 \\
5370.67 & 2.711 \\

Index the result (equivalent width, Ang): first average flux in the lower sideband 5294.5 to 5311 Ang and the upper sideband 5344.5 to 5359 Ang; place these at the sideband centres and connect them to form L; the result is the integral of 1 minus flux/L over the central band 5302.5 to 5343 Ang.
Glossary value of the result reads 1.5 Ang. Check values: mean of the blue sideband 2.95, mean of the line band 2.84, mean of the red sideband 2.93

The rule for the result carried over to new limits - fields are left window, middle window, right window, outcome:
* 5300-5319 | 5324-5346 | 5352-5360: 2.73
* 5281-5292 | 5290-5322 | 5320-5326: -2.17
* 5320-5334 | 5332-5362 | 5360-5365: -0.30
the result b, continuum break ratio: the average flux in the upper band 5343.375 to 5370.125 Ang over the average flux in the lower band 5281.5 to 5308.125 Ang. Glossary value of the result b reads 1.00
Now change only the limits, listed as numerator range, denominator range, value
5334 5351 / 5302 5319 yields 0.92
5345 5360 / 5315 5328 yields 1.08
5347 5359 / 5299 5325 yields 1.01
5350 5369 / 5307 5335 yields 1.07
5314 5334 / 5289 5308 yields 0.92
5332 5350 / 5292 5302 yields 0.96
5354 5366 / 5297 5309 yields 1.05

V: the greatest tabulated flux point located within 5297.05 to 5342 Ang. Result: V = 3.141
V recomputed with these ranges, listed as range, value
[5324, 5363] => 3.179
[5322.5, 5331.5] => 2.655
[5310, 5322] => 3.122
